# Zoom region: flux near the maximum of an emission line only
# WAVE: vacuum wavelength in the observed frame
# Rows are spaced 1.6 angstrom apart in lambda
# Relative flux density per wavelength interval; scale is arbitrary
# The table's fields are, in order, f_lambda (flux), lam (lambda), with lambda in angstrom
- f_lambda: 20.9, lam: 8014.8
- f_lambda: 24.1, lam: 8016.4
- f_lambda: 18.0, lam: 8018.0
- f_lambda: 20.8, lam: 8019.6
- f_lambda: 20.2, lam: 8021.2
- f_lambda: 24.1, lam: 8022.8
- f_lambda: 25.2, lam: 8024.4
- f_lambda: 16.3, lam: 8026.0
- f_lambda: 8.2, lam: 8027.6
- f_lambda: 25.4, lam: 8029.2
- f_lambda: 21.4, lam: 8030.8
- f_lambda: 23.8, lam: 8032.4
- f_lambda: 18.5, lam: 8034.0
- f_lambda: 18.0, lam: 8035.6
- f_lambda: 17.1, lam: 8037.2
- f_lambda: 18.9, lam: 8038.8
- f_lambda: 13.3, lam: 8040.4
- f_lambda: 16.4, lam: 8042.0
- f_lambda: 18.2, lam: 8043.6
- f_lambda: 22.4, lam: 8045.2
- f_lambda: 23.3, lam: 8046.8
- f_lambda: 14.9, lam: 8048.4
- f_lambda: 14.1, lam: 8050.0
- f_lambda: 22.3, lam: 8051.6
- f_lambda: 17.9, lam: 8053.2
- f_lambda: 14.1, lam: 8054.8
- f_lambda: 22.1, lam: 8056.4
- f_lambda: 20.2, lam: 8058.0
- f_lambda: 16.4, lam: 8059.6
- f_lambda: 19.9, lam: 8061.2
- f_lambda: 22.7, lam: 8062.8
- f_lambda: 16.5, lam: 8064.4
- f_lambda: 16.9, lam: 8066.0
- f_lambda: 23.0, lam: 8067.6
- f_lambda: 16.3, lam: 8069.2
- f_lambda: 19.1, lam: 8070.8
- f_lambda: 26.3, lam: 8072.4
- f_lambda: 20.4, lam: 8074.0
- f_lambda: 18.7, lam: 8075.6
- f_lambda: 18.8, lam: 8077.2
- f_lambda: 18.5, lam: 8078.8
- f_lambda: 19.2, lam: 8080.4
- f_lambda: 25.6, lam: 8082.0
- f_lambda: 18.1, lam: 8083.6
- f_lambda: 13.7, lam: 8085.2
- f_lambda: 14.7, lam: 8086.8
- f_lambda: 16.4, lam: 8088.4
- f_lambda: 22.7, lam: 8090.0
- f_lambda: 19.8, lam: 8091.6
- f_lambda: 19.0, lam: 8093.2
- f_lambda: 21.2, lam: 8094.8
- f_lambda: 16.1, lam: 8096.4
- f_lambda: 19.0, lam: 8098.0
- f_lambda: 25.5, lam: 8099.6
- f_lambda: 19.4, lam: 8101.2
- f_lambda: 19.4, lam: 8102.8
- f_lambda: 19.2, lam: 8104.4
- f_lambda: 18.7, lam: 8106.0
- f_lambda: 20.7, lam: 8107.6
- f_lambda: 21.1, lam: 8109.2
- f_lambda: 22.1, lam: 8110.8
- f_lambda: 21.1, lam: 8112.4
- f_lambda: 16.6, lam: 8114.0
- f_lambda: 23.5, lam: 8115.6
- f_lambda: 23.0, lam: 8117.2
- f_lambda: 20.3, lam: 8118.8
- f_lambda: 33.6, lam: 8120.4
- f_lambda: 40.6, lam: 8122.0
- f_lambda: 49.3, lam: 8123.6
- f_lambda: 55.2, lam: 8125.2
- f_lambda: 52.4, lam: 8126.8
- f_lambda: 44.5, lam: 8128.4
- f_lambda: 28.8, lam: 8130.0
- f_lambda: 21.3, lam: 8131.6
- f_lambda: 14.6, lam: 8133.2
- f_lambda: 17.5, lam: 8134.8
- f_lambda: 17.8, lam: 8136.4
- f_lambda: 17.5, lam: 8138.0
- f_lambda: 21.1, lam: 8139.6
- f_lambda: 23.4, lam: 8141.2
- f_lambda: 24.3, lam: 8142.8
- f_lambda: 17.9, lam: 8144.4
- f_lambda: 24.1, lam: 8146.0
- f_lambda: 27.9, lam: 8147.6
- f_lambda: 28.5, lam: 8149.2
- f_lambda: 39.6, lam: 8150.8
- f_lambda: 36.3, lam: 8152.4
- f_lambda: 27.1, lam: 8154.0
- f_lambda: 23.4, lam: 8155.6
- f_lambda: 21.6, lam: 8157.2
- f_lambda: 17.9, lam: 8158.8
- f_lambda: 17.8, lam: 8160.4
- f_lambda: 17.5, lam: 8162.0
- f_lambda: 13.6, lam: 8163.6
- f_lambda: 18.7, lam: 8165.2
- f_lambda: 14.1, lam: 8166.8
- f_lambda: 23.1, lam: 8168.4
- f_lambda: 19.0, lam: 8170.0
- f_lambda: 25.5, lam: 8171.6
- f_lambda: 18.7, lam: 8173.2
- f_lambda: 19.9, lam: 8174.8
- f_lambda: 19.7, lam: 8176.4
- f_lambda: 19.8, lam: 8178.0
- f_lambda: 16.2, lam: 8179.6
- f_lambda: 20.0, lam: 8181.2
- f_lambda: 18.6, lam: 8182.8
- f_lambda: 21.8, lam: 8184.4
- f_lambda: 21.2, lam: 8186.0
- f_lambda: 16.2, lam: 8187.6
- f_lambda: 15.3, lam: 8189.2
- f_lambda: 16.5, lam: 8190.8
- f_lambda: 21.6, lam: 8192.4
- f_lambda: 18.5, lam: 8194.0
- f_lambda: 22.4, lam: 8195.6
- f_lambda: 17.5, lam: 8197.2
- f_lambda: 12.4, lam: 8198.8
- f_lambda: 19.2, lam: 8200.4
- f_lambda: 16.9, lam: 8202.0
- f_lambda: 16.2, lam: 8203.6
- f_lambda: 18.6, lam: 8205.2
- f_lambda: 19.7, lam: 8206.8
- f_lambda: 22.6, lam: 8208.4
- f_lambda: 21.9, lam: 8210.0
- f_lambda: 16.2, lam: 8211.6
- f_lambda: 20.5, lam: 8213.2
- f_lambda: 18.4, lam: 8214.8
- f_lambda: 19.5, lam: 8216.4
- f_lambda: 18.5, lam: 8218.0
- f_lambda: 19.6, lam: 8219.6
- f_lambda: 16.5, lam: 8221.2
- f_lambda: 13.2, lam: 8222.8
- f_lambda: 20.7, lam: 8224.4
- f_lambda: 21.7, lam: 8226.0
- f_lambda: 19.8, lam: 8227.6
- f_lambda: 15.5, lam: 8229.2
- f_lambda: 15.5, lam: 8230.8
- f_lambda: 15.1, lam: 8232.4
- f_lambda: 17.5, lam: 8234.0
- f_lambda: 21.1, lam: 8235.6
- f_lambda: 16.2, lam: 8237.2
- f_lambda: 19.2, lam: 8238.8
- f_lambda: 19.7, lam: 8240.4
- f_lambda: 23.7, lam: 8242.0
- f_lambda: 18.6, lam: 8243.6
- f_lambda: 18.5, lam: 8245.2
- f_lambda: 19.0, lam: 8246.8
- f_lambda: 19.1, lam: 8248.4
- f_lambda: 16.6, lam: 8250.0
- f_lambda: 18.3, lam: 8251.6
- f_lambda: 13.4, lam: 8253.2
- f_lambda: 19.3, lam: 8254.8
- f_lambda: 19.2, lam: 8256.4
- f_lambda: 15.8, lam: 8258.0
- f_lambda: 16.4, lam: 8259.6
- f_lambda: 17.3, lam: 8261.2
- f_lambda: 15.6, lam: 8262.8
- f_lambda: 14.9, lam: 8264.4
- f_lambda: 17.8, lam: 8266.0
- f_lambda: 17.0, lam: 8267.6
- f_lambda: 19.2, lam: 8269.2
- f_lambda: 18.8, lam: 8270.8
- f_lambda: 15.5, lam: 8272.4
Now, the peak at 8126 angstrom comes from H-alpha 6563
